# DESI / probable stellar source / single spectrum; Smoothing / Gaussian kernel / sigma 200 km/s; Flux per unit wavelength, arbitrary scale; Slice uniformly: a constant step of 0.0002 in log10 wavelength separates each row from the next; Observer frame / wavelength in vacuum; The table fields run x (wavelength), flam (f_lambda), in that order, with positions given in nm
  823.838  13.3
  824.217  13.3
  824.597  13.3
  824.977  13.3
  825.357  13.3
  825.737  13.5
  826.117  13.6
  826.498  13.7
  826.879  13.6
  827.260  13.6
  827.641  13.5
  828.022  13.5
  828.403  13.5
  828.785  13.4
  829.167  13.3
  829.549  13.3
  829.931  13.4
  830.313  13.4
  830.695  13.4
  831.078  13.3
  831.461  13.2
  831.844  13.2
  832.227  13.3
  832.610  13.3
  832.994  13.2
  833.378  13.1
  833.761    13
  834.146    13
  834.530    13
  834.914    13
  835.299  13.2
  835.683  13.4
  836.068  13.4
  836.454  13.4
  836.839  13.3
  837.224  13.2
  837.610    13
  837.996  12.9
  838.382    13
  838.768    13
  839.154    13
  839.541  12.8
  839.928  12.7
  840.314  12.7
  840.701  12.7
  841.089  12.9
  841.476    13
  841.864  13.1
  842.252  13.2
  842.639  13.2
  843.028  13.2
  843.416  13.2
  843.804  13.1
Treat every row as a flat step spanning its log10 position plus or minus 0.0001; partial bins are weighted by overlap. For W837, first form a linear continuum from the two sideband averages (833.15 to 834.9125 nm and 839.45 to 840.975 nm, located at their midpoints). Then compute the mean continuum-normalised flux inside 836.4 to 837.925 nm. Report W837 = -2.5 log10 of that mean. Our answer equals -0.03 mag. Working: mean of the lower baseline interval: 13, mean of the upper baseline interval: 12.7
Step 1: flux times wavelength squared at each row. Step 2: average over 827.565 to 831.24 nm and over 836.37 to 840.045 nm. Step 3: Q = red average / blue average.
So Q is 1.0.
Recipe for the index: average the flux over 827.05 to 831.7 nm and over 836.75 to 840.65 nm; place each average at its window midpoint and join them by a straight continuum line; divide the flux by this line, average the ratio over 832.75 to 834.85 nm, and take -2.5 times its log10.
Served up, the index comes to 0.01 mag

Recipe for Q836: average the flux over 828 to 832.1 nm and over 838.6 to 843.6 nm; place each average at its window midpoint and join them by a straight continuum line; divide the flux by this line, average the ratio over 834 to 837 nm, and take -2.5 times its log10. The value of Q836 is 0.00 mag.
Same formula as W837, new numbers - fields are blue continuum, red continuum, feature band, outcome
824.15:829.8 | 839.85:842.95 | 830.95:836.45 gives 0.00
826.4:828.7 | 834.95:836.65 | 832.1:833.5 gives 0.01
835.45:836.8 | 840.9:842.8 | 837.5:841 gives 0.03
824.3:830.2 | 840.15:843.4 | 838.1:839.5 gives 0.01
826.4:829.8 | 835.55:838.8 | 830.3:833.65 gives 0.01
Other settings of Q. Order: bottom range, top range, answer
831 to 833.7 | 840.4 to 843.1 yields 1.01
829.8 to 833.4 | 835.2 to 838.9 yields 1.01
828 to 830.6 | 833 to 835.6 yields 0.99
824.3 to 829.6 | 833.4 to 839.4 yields 1.00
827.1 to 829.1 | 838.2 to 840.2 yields 0.98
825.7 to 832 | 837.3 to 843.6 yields 0.99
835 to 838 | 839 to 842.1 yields 0.98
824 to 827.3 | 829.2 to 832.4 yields 1.00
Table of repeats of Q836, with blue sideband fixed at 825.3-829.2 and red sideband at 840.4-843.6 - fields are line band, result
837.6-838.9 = 0.02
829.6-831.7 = 0.01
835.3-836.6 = -0.01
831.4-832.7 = 0.01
